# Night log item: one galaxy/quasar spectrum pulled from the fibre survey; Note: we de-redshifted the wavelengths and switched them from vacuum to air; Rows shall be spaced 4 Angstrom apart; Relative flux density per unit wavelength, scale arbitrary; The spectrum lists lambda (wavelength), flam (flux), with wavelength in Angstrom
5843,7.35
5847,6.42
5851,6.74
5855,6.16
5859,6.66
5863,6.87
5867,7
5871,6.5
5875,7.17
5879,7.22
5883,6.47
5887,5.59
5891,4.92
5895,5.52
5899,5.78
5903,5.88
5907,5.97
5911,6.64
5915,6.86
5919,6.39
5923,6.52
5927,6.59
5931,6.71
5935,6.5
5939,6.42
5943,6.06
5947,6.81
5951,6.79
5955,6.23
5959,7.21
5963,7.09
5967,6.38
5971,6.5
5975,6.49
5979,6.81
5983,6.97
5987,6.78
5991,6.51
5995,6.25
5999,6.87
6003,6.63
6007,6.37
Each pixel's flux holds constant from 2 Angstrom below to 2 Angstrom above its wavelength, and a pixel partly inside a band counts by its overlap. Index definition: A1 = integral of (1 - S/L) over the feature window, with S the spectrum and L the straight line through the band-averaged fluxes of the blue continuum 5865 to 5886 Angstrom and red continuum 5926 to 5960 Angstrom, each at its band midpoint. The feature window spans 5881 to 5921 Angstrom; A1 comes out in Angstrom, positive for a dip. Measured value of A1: 4.3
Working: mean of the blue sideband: 6.81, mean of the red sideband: 6.57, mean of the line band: 6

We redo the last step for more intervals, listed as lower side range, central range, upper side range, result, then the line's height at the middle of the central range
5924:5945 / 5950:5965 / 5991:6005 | -0.8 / 6.5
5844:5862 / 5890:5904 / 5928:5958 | 2.1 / 6.55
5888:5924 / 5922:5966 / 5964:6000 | -2.1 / 6.33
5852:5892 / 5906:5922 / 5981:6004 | 0.1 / 6.56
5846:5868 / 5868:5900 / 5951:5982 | 2.2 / 6.65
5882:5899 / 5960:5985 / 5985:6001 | -1.3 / 6.4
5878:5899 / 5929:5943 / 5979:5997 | -0.5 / 6.24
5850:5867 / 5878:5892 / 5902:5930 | 1.1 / 6.55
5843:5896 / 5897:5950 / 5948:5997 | 1.3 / 6.57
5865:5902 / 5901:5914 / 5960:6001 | 0.3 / 6.34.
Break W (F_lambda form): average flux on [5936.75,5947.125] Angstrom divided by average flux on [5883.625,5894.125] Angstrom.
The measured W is 1.2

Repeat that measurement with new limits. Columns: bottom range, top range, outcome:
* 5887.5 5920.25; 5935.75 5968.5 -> 1.11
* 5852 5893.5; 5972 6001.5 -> 1.03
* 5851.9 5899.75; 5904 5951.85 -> 1.02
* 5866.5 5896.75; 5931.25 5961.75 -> 1.05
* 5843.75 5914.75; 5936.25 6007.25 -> 1.04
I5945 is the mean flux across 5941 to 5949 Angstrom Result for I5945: 6.43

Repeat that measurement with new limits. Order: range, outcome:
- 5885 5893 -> 5.25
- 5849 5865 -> 6.61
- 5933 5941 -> 6.46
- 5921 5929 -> 6.55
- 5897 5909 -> 5.88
